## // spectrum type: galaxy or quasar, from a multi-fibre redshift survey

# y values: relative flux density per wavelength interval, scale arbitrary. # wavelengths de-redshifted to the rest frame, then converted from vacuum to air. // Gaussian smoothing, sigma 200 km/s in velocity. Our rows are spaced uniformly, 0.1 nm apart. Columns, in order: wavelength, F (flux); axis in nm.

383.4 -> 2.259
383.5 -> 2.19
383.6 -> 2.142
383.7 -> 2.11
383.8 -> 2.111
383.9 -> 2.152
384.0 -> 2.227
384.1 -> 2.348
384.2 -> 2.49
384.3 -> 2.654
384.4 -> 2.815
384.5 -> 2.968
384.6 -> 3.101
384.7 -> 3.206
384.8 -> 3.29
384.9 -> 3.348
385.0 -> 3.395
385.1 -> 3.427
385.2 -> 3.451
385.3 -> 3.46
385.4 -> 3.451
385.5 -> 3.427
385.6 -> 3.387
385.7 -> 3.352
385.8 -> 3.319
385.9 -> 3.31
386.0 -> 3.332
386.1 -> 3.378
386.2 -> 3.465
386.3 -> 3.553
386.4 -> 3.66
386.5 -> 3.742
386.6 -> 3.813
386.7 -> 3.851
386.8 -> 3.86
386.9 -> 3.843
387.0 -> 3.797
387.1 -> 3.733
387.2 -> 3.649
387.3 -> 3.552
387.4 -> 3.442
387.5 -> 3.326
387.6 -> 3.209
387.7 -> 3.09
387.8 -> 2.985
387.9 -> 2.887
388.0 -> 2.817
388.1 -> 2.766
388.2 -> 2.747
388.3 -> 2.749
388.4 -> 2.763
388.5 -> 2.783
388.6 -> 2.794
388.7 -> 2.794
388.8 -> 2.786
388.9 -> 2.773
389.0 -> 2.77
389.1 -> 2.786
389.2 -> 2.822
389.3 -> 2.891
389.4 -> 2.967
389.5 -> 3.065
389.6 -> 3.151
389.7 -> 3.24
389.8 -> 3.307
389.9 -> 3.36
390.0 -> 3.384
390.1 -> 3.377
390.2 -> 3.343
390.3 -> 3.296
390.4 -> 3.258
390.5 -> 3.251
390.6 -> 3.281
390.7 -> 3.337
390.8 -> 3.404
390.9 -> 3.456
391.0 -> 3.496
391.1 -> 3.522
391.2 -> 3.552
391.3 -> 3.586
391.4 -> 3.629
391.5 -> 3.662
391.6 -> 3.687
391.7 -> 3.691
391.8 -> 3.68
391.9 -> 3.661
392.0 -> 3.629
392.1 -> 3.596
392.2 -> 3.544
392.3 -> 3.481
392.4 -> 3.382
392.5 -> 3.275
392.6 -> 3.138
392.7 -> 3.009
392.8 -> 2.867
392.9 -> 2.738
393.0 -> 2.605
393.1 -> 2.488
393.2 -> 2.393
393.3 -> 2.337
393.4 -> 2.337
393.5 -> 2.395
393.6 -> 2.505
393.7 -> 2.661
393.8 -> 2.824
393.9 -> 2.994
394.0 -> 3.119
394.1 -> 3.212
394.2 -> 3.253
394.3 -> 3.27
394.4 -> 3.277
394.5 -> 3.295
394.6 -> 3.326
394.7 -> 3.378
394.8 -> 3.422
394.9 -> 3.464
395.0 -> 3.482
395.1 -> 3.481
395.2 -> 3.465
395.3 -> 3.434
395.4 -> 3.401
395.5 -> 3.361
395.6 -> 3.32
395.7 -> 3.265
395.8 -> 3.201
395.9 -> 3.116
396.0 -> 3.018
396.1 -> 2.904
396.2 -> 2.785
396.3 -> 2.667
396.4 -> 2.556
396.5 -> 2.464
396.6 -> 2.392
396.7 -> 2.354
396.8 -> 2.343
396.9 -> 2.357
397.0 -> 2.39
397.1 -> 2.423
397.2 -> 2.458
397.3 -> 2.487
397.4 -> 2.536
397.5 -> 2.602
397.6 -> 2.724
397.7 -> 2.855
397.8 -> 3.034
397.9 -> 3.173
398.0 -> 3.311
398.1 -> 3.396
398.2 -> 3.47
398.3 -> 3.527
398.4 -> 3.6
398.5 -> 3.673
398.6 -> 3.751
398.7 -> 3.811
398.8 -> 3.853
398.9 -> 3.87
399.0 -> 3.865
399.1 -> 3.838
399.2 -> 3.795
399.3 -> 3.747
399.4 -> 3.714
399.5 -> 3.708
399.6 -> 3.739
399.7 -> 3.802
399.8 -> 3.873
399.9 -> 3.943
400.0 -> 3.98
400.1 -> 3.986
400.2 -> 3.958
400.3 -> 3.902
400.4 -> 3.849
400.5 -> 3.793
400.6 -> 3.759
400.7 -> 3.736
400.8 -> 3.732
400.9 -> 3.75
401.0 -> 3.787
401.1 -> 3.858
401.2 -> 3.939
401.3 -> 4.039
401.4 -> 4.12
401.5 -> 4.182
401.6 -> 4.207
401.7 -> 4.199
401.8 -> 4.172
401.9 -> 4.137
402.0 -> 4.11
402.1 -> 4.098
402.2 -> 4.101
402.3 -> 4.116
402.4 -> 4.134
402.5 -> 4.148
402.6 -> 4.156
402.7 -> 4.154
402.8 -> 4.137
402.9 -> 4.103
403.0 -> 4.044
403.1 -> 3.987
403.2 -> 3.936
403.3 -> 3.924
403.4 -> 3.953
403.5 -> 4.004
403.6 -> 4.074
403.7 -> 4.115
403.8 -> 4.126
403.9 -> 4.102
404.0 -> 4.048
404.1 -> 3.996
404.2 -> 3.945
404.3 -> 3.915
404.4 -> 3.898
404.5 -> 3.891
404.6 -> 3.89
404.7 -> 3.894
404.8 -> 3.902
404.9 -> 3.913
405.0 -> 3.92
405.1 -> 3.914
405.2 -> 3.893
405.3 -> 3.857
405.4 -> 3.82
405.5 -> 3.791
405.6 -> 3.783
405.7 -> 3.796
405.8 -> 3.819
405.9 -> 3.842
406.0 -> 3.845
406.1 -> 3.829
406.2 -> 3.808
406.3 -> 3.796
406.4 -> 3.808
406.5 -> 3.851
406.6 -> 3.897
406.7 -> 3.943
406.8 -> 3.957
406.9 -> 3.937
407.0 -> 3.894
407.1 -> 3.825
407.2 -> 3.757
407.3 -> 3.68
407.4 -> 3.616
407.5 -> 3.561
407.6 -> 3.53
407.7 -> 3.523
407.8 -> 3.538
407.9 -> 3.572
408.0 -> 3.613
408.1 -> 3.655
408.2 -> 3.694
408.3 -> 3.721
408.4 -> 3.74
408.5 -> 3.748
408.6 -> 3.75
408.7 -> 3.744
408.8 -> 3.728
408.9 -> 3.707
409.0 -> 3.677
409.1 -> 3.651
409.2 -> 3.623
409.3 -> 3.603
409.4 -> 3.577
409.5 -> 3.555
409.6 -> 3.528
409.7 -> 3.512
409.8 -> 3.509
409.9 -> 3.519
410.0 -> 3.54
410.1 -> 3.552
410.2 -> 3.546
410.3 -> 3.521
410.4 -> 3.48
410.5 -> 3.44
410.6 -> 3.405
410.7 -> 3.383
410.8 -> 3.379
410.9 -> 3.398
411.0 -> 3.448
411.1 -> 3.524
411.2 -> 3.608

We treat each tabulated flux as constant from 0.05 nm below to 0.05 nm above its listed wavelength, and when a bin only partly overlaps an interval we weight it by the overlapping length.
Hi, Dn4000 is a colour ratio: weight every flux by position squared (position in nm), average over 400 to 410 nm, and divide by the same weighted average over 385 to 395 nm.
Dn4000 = 1.3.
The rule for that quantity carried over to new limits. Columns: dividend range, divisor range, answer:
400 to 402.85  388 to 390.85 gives 1.40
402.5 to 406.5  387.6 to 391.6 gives 1.35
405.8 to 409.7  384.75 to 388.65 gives 1.24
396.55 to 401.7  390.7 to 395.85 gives 1.11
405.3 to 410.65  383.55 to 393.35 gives 1.28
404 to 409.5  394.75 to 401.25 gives 1.18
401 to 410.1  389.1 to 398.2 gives 1.33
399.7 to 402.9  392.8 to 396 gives 1.36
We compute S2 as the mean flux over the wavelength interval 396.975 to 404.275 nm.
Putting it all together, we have 3.75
